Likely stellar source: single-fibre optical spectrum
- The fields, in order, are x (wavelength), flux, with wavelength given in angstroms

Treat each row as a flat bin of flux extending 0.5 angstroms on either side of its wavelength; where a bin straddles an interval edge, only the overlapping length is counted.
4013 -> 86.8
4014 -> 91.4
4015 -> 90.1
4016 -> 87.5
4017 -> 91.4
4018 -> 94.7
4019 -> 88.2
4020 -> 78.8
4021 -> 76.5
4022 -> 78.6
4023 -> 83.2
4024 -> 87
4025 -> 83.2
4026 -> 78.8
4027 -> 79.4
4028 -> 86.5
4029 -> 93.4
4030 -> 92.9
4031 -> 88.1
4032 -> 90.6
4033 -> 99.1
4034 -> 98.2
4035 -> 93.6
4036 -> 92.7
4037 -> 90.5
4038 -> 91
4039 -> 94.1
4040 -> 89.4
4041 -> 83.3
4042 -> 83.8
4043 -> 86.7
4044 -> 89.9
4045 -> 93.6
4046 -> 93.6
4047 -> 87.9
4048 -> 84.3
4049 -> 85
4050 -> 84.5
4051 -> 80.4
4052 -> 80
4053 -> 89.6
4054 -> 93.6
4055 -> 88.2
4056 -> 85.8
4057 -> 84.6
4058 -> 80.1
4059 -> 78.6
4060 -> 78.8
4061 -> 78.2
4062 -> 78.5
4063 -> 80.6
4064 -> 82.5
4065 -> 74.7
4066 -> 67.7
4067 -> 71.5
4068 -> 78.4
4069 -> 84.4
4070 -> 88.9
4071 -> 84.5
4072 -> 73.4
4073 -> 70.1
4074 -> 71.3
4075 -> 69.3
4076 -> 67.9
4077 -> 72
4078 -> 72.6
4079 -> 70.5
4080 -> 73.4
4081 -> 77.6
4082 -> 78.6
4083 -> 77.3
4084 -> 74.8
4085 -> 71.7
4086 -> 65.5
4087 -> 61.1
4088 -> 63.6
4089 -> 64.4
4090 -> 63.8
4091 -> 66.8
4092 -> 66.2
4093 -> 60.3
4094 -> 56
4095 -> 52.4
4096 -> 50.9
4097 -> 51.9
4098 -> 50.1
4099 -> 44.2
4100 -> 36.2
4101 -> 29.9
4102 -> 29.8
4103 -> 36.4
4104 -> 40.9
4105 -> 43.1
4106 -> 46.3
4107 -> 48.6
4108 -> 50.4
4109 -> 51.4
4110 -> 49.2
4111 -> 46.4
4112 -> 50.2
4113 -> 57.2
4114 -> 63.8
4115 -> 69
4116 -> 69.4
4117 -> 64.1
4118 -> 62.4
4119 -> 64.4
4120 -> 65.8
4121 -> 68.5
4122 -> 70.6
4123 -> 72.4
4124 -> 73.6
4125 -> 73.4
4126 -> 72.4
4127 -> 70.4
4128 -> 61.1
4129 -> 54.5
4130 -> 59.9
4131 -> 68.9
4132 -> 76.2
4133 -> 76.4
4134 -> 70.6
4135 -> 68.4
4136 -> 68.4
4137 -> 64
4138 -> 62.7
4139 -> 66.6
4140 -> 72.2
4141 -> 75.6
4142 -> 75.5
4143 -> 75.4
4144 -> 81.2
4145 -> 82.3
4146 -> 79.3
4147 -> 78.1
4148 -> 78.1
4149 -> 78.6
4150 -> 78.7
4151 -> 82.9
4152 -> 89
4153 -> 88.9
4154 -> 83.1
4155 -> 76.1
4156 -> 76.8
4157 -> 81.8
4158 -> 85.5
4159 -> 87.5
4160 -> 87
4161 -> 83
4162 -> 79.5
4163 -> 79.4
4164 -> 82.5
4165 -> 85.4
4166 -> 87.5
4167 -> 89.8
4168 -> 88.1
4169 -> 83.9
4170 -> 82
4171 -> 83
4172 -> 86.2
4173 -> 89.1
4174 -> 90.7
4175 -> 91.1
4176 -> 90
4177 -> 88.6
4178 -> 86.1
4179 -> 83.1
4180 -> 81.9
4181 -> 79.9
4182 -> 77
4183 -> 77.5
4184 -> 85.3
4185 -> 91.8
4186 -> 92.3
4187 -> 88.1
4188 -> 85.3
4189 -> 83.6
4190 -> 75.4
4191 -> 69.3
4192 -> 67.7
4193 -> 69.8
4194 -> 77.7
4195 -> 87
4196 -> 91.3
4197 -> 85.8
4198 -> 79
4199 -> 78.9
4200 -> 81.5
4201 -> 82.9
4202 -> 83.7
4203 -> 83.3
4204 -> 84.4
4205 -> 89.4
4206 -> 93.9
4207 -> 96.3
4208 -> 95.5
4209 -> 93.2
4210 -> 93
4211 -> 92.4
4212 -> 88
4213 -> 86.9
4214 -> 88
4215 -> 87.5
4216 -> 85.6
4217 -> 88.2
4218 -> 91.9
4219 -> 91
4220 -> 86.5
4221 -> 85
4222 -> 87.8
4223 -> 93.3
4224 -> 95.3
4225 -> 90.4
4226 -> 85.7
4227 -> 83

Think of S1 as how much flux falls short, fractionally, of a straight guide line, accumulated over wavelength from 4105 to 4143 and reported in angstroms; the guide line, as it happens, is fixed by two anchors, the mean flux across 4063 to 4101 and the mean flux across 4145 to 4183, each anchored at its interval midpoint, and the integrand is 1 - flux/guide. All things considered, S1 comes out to 5.85 angstroms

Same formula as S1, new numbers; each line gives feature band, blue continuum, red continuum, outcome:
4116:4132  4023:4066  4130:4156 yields 2.15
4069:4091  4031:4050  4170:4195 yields 4.00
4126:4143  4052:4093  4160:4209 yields 2.50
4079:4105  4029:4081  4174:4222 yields 8.09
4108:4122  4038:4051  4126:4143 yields 2.40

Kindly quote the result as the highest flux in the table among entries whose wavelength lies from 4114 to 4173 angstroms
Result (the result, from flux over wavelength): 89.8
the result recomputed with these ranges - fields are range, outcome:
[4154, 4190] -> 92.3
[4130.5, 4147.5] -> 82.3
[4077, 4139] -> 78.6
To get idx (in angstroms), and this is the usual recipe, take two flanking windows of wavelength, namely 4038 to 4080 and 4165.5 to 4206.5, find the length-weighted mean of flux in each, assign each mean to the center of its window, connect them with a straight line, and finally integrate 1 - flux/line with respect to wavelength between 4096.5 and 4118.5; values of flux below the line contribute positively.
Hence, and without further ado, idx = 8.8 angstroms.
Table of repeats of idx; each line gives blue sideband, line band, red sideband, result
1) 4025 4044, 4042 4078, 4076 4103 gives -2.39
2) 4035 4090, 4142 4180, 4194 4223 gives 0.69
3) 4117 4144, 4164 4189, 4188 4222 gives -2.17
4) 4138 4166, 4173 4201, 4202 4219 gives 0.94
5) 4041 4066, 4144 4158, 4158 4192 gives 0.51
